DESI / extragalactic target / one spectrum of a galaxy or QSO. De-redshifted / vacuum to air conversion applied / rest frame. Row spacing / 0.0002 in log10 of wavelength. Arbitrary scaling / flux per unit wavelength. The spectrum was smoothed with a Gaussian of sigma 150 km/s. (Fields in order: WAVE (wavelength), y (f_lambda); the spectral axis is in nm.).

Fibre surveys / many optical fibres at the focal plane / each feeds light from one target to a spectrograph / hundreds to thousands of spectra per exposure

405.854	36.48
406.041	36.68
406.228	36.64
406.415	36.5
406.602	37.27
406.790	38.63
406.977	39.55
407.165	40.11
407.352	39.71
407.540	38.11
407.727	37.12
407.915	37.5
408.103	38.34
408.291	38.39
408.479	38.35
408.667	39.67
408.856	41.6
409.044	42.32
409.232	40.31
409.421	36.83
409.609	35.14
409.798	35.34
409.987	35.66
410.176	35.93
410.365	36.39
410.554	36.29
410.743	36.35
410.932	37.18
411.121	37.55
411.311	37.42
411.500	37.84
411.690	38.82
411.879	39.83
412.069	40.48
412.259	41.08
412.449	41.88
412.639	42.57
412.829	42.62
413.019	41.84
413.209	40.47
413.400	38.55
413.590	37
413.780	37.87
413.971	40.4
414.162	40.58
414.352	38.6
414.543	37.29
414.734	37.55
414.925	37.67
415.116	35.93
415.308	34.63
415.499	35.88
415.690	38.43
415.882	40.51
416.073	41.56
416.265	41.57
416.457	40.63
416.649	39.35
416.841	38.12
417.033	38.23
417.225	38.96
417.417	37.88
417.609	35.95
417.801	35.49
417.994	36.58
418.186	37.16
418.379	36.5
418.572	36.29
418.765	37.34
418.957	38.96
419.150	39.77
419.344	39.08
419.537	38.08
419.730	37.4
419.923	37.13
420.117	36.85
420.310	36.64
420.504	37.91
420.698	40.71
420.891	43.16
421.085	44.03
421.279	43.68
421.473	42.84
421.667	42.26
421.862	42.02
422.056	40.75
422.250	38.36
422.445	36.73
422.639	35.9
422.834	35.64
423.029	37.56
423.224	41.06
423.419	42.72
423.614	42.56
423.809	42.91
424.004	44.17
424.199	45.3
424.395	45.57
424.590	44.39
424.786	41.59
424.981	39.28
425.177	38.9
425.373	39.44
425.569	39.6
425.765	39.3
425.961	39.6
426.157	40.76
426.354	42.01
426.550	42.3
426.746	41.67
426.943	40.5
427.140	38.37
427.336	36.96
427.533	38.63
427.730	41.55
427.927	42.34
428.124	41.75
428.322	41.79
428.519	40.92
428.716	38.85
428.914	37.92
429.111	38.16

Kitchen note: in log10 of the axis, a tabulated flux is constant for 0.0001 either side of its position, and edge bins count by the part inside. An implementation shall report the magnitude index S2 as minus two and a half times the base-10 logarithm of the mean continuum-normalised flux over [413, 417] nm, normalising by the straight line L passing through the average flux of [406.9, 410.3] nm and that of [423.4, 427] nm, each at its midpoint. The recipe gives 0.03 mag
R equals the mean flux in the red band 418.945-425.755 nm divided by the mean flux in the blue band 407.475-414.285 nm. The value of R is 1.04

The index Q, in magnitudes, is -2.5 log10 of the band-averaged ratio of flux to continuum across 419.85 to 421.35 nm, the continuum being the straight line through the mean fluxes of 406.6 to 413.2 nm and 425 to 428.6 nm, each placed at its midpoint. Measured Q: -0.01 mag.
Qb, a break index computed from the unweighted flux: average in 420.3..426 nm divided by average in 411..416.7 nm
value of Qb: 1.04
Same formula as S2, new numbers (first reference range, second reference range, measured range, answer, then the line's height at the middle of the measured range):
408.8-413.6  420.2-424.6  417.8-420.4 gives 0.08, 40.4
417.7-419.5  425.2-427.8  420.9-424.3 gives -0.06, 38.8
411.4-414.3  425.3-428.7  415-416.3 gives 0.05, 40.2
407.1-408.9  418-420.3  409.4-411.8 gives 0.05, 38.5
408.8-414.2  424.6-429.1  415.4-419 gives 0.03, 39.3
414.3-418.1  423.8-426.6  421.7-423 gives 0.06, 40.5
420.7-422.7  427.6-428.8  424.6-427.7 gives 0.03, 41.1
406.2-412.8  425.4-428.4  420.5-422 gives -0.07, 39.8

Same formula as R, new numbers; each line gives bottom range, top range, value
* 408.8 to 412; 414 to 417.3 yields 1.02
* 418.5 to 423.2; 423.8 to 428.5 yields 1.05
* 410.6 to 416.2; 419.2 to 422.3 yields 1.03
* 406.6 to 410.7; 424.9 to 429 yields 1.05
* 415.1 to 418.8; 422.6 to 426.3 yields 1.08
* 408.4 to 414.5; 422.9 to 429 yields 1.05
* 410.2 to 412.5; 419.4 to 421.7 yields 1.04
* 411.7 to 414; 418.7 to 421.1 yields 0.96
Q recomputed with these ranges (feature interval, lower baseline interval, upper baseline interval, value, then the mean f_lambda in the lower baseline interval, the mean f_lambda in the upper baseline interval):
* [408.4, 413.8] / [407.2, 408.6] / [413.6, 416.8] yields -0.01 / 38.3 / 38.6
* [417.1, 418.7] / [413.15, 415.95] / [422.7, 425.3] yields 0.07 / 38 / 41.6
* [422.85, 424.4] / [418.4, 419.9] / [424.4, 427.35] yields -0.07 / 38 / 40.6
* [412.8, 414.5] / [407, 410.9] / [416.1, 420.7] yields -0.04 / 38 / 38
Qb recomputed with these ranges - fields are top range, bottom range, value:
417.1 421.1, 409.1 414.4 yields 0.99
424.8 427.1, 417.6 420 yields 1.08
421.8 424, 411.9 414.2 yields 0.99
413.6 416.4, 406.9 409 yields 0.99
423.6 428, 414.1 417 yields 1.07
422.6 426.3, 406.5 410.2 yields 1.07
